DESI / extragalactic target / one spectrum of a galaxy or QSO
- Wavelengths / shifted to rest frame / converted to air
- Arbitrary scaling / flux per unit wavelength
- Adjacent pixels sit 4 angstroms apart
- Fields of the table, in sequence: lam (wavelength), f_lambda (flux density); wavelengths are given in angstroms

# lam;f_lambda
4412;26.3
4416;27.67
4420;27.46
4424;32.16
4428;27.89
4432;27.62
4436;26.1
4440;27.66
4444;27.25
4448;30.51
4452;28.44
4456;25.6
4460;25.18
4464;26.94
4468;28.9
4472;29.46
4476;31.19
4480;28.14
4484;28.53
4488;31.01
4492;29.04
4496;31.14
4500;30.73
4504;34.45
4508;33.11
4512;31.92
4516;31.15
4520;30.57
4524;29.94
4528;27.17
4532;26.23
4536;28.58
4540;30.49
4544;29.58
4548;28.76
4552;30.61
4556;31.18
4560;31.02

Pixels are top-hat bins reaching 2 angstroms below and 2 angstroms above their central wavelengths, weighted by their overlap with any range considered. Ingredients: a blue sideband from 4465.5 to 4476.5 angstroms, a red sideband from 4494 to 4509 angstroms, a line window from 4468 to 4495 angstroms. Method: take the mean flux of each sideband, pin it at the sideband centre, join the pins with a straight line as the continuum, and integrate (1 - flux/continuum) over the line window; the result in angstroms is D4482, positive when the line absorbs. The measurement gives 0.8 angstroms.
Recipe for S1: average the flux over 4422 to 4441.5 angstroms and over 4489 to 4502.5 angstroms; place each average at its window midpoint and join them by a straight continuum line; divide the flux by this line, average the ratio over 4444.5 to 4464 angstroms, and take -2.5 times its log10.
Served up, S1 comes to 0.07 mag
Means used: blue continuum 28.3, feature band 27.4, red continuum 30.5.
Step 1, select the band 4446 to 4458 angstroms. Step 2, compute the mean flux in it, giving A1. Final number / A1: 28.2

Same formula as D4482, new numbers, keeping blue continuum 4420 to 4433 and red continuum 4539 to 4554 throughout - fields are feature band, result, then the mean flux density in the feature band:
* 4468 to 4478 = -0.2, 30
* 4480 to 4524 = -2.1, 31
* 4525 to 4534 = 0.8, 27.1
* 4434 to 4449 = 0.8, 27.7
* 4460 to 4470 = 0.7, 27.4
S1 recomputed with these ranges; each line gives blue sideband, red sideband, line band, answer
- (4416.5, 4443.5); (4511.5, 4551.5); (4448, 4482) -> 0.02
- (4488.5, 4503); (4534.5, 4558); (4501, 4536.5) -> 0.00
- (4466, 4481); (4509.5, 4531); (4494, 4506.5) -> -0.08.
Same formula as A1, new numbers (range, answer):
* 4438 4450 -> 28.5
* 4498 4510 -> 32.8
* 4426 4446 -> 27.3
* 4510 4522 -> 31.2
